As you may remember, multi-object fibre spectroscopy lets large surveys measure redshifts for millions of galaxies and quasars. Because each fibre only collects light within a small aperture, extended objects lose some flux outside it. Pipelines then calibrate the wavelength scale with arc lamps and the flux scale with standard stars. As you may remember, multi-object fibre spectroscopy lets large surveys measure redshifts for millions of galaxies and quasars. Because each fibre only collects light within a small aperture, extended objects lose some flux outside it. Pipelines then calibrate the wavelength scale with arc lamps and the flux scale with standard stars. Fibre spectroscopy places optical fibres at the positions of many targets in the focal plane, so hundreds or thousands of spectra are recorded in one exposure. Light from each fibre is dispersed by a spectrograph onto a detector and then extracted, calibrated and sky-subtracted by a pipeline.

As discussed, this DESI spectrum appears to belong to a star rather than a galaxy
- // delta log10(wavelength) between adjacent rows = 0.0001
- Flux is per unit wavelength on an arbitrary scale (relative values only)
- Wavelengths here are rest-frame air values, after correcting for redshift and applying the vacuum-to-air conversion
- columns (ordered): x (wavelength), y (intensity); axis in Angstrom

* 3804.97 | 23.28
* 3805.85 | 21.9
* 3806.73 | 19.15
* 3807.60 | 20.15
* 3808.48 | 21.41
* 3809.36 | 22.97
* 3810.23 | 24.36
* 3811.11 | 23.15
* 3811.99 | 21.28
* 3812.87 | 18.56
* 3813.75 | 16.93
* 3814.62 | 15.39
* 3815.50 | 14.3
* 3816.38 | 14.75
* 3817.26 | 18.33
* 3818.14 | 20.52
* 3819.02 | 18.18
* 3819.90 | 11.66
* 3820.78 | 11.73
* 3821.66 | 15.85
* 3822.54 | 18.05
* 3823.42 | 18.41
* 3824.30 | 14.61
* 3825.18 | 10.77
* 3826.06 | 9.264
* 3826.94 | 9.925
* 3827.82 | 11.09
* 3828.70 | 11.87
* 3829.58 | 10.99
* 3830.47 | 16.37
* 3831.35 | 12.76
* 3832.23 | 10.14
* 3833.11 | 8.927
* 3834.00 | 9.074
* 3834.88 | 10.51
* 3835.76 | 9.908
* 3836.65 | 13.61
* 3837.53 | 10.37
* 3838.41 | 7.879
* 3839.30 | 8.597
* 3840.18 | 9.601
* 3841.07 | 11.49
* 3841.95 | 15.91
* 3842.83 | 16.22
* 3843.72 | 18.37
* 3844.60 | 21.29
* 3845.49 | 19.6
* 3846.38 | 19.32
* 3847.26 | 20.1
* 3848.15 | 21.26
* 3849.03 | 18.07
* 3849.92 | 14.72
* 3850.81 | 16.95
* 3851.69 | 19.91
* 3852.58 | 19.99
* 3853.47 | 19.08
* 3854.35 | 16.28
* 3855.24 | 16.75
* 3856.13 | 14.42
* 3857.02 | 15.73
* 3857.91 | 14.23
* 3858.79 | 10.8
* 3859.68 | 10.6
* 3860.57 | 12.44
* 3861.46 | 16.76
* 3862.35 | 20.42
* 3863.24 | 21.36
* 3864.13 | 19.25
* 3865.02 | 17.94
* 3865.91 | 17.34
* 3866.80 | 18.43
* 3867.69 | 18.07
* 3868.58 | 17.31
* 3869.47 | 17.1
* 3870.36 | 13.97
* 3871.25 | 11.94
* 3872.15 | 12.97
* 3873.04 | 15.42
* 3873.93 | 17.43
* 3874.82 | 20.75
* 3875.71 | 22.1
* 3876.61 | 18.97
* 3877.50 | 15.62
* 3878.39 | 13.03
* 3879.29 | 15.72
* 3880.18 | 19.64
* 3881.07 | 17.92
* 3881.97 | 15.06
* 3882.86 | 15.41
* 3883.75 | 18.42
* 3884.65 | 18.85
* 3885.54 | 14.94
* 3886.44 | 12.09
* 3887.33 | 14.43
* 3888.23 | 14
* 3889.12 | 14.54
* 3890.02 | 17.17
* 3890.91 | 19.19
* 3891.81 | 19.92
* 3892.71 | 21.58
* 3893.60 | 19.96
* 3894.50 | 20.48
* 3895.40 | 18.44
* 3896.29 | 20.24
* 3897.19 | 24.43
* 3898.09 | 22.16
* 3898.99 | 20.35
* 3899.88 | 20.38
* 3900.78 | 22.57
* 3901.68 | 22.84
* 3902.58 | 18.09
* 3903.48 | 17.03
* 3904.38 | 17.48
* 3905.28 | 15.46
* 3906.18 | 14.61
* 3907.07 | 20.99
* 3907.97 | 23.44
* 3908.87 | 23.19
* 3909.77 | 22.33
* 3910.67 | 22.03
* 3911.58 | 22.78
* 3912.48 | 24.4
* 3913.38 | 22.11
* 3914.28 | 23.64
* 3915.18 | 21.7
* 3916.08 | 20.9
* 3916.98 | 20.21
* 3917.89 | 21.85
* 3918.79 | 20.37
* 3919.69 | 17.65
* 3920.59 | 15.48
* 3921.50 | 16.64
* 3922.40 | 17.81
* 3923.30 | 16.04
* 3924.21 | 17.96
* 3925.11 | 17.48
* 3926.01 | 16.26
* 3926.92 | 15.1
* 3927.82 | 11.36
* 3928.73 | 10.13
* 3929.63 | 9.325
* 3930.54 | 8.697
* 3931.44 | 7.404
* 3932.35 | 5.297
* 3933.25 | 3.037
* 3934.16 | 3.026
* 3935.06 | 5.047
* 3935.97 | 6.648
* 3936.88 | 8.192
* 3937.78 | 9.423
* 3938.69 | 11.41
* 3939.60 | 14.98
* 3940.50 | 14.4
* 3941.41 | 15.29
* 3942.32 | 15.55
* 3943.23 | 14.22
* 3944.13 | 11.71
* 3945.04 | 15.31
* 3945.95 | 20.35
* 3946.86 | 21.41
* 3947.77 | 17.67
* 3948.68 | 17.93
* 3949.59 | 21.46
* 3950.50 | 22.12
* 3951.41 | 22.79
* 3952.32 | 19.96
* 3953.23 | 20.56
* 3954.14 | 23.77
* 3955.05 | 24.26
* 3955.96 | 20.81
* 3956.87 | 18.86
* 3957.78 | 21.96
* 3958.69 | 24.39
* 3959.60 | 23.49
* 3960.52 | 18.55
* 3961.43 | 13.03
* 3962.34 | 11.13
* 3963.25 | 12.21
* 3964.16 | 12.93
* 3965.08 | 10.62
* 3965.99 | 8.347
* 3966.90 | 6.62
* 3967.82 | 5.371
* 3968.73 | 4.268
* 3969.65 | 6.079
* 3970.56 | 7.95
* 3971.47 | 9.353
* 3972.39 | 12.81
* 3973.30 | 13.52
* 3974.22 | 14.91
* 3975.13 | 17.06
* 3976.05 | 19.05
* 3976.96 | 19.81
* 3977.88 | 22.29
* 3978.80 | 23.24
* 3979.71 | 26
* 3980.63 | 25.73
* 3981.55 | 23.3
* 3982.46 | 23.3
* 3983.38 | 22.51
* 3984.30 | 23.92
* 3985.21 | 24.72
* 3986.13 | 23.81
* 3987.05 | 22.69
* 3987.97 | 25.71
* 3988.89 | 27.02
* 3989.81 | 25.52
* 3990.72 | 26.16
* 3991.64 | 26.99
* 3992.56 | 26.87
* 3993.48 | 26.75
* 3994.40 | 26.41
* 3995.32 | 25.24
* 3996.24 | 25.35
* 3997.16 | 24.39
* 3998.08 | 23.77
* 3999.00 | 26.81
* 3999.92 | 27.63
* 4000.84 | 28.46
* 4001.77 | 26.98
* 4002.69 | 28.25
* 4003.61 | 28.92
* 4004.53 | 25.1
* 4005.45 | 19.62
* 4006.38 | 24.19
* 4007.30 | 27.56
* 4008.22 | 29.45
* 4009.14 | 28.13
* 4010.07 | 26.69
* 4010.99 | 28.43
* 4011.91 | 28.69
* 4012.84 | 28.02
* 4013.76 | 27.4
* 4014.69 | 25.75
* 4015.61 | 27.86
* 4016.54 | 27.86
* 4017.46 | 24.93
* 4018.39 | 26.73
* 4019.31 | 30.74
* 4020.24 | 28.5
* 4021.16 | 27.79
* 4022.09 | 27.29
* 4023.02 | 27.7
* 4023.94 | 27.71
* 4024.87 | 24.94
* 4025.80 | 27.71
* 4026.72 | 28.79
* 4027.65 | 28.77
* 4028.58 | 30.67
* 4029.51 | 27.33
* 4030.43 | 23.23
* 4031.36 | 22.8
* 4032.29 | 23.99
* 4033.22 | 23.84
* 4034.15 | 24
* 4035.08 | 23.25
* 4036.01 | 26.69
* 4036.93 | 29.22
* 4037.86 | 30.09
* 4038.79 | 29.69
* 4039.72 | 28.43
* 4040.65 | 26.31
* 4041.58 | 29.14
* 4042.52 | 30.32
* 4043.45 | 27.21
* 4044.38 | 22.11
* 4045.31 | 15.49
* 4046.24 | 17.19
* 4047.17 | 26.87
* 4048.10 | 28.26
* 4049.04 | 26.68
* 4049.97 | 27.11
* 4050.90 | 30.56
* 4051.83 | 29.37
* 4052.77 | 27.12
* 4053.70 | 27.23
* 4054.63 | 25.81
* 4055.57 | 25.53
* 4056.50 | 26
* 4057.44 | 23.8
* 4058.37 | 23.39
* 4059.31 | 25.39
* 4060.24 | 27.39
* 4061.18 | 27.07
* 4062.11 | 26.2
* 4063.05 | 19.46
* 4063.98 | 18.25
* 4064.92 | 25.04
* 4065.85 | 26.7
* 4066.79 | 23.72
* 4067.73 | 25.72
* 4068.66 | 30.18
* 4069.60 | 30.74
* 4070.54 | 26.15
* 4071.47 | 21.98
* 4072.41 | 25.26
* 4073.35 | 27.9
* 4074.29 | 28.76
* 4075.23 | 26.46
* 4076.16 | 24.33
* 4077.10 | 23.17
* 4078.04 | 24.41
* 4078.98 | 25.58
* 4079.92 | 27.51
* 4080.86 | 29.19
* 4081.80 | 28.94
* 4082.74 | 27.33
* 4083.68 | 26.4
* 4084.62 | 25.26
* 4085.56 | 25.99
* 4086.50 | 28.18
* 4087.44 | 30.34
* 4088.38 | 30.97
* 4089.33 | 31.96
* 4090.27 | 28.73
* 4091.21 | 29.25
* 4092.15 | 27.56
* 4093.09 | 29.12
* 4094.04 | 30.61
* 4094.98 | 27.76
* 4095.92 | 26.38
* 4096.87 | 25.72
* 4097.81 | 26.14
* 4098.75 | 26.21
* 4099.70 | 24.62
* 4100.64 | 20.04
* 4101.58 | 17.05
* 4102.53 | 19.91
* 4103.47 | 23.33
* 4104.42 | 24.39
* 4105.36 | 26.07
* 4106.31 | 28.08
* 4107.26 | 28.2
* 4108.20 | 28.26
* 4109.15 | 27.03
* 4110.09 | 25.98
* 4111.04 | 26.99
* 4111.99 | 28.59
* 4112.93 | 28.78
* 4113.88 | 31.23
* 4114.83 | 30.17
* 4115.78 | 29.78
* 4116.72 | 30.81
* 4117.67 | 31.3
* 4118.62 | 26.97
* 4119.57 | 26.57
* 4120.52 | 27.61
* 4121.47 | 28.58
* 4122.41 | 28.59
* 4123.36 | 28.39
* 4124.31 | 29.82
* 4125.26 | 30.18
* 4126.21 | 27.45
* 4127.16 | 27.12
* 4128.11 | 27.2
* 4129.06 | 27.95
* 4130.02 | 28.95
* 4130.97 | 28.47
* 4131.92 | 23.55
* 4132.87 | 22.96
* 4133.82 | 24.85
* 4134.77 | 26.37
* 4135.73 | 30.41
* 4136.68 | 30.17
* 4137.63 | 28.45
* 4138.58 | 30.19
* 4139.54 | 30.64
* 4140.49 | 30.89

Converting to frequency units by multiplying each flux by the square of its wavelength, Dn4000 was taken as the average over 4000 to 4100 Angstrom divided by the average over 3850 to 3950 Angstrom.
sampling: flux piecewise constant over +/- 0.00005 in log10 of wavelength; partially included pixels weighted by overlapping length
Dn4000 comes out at 1.72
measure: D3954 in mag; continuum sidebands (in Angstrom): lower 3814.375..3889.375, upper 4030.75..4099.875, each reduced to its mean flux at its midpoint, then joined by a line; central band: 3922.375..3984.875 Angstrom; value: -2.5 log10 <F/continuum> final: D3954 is 0.33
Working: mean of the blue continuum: 15.4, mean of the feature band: 15.3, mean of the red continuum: 26.4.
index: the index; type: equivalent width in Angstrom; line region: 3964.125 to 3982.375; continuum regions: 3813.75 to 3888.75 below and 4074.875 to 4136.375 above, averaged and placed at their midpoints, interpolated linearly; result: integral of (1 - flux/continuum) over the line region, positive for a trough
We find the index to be 5.57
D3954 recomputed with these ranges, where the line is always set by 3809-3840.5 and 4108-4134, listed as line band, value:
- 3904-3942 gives 0.20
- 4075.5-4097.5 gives -0.05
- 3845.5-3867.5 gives -0.10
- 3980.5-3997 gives -0.15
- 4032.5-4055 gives -0.08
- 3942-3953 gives 0.08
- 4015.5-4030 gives -0.19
